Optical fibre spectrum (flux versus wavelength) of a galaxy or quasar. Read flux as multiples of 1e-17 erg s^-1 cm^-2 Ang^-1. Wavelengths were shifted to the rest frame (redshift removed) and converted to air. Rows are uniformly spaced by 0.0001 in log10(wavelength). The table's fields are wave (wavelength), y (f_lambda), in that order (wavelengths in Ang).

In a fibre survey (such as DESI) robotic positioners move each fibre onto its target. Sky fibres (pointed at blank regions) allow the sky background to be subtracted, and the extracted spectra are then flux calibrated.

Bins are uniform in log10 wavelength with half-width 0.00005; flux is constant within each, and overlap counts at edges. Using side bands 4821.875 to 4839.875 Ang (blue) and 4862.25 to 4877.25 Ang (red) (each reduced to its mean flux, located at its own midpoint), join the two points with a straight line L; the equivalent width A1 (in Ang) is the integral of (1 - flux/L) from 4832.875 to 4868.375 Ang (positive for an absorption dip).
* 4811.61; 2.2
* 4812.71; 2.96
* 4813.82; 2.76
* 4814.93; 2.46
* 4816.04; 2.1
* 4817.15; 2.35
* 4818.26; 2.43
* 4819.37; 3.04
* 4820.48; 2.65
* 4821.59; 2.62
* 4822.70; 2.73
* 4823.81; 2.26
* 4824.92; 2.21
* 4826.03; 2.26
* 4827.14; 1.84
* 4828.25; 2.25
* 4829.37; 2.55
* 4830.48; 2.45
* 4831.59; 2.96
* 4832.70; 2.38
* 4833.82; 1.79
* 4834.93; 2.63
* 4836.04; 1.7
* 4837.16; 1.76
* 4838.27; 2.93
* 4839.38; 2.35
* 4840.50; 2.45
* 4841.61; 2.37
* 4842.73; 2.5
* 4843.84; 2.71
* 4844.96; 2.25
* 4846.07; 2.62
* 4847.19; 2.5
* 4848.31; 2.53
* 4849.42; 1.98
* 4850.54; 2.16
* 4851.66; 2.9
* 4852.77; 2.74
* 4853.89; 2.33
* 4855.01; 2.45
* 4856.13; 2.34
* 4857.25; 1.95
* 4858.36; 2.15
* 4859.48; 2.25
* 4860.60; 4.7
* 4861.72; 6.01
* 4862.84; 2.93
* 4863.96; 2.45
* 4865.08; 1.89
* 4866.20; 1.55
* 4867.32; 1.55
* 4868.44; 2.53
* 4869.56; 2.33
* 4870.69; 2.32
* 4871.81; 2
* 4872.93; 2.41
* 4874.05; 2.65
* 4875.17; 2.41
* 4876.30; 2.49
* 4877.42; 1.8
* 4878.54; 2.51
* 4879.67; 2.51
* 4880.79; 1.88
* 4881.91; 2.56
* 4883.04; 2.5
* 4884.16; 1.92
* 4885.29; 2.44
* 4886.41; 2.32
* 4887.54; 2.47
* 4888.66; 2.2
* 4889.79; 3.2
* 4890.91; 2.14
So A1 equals -3.2 Ang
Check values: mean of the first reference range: 2.32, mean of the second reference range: 2.26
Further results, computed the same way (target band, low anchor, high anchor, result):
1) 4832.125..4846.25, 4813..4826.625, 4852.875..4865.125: 1.89 Ang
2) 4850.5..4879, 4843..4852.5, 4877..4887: -1.94 Ang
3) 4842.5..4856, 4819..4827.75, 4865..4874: -1.26 Ang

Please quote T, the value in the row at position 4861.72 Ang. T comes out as 6.01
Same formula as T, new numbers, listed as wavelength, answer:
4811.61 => 2.2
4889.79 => 3.2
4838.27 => 2.93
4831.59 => 2.96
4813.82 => 2.76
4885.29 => 2.44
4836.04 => 1.7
